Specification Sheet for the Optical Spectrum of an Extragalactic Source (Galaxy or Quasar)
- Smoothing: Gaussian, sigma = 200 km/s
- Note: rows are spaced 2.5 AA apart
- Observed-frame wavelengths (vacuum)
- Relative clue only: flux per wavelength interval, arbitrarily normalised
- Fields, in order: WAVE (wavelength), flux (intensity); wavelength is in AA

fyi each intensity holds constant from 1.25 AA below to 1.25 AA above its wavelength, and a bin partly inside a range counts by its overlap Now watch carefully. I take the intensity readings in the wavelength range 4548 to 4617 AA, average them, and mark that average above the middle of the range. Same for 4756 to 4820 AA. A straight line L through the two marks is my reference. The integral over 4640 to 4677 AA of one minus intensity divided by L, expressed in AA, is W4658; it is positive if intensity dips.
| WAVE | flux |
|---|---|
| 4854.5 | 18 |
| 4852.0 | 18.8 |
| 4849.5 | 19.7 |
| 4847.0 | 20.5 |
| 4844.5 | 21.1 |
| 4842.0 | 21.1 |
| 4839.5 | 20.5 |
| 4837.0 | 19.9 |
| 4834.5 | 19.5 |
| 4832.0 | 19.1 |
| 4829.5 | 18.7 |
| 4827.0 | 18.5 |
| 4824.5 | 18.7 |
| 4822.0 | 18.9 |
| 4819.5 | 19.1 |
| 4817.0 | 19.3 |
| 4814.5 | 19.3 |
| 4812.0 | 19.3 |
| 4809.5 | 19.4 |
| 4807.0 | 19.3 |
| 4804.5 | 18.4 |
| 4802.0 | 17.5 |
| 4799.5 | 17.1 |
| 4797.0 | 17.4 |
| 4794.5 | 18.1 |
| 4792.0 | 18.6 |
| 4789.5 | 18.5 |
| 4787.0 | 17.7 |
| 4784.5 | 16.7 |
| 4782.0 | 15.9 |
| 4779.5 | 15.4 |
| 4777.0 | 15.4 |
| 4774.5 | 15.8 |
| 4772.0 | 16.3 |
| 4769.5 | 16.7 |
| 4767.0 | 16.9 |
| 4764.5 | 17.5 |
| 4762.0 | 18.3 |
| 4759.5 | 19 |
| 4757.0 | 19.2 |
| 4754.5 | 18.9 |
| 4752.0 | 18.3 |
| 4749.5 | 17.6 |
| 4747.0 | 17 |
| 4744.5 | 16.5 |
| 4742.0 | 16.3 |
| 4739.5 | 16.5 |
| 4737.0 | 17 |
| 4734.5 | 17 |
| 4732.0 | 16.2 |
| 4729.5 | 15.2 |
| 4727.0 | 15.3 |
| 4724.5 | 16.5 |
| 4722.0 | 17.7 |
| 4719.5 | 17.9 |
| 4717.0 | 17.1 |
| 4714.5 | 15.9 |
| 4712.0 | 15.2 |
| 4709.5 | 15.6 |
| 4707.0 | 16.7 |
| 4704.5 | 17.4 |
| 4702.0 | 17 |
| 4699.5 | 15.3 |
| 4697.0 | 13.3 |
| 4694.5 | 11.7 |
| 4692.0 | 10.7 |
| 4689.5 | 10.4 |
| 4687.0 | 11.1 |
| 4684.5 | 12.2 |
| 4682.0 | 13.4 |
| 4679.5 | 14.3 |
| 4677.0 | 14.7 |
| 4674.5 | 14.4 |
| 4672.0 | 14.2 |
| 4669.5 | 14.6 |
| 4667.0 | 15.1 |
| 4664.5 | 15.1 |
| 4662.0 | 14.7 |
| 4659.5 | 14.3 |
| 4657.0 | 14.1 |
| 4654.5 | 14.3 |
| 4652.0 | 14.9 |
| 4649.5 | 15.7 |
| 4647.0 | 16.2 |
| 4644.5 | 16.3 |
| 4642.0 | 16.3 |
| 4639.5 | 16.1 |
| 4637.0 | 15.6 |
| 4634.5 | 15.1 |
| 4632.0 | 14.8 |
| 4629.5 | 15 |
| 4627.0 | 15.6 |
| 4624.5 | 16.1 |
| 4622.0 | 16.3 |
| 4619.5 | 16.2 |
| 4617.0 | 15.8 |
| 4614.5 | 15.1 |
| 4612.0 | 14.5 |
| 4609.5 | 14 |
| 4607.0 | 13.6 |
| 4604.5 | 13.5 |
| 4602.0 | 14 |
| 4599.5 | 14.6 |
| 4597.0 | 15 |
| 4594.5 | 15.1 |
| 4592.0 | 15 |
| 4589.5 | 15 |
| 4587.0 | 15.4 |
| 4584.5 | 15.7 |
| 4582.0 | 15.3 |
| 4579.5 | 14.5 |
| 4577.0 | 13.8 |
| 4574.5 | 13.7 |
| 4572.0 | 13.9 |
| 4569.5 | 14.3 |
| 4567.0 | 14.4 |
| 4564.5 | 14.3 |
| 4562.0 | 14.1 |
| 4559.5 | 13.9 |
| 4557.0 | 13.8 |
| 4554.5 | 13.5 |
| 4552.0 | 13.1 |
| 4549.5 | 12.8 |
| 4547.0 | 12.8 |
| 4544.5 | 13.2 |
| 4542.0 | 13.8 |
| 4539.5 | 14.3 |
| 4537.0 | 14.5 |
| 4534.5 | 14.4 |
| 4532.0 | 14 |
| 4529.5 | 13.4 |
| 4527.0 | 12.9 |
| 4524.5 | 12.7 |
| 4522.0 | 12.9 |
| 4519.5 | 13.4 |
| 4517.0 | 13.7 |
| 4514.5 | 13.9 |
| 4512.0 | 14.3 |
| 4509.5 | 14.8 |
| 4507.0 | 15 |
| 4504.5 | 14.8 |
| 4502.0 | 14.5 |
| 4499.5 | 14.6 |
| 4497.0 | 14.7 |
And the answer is 1.3 AA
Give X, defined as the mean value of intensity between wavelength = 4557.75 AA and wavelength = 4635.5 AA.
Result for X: 14.8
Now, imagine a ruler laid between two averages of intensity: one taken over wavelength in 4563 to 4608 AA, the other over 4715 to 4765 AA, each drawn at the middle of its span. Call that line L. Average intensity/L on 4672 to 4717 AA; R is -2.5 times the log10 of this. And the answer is 0.162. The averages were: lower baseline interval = 14.5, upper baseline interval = 17.2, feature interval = 14.2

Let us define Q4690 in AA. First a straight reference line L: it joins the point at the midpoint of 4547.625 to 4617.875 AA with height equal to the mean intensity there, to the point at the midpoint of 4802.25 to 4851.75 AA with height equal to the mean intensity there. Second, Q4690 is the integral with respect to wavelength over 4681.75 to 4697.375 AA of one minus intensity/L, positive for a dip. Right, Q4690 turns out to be 4.6 AA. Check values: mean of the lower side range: 14.3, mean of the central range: 11.6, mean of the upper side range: 19.4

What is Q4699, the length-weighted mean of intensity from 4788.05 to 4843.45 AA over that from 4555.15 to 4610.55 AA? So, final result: 1.3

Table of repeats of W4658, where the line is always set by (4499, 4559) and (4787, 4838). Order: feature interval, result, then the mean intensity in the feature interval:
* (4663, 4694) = 5.76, 13.3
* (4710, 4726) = 0.40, 16.6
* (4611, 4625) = -0.30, 15.7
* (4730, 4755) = 0.67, 17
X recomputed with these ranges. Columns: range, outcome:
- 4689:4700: 12.2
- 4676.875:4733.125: 14.8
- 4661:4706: 13.9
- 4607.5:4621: 15.1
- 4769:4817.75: 17.6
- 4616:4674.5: 15.3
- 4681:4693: 11.5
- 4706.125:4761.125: 16.9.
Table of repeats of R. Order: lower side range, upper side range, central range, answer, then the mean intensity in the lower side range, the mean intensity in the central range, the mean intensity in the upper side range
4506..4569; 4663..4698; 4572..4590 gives -0.085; 13.8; 14.7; 13.2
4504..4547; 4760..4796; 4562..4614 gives 0.011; 13.8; 14.5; 17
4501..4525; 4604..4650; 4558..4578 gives 0.048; 14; 14.1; 15.4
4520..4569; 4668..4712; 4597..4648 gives -0.105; 13.6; 15.2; 14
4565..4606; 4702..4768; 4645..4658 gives 0.036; 14.6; 15.1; 17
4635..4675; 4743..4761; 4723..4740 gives 0.076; 15.1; 16.3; 18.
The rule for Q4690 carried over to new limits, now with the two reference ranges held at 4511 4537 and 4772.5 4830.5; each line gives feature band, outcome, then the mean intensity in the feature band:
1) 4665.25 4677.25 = 1.0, 14.6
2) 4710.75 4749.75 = 0.7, 16.5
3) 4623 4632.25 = -0.1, 15.5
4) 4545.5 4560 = 0.8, 13.3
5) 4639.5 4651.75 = -0.4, 16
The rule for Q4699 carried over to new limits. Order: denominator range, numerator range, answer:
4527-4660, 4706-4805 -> 1.16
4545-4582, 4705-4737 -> 1.19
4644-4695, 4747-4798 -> 1.25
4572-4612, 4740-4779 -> 1.19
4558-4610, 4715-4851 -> 1.24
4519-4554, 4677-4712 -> 1.03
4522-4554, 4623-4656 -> 1.15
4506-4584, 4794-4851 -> 1.38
